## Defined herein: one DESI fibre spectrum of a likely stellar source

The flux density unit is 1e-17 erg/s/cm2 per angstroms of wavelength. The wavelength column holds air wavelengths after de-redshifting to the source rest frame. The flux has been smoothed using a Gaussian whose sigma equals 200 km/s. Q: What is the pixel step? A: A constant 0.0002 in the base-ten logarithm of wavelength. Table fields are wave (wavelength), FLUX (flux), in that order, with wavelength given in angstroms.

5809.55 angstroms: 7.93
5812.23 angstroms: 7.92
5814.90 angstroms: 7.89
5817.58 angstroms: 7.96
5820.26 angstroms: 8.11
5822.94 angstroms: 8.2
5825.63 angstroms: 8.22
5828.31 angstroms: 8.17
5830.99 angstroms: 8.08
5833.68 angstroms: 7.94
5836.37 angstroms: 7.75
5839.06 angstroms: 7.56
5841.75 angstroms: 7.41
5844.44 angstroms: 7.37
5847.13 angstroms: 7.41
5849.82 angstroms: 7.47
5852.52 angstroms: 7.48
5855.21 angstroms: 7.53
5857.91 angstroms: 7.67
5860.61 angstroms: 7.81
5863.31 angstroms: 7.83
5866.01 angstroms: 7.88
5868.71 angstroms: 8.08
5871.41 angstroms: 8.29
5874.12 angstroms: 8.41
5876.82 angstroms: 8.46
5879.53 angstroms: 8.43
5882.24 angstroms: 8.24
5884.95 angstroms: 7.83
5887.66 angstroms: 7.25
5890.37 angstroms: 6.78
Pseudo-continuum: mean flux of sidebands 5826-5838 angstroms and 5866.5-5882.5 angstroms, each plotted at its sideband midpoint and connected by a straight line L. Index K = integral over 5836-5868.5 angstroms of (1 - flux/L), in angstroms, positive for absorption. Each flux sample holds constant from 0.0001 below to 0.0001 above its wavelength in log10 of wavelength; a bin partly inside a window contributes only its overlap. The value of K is 2.12 angstroms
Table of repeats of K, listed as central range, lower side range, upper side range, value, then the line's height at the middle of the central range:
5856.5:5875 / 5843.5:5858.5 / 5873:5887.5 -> -0.3 angstroms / 7.84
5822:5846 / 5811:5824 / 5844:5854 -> -0.4 angstroms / 7.72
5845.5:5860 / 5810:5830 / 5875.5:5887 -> 1.1 angstroms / 8.12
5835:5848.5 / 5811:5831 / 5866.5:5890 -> 0.9 angstroms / 8.07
